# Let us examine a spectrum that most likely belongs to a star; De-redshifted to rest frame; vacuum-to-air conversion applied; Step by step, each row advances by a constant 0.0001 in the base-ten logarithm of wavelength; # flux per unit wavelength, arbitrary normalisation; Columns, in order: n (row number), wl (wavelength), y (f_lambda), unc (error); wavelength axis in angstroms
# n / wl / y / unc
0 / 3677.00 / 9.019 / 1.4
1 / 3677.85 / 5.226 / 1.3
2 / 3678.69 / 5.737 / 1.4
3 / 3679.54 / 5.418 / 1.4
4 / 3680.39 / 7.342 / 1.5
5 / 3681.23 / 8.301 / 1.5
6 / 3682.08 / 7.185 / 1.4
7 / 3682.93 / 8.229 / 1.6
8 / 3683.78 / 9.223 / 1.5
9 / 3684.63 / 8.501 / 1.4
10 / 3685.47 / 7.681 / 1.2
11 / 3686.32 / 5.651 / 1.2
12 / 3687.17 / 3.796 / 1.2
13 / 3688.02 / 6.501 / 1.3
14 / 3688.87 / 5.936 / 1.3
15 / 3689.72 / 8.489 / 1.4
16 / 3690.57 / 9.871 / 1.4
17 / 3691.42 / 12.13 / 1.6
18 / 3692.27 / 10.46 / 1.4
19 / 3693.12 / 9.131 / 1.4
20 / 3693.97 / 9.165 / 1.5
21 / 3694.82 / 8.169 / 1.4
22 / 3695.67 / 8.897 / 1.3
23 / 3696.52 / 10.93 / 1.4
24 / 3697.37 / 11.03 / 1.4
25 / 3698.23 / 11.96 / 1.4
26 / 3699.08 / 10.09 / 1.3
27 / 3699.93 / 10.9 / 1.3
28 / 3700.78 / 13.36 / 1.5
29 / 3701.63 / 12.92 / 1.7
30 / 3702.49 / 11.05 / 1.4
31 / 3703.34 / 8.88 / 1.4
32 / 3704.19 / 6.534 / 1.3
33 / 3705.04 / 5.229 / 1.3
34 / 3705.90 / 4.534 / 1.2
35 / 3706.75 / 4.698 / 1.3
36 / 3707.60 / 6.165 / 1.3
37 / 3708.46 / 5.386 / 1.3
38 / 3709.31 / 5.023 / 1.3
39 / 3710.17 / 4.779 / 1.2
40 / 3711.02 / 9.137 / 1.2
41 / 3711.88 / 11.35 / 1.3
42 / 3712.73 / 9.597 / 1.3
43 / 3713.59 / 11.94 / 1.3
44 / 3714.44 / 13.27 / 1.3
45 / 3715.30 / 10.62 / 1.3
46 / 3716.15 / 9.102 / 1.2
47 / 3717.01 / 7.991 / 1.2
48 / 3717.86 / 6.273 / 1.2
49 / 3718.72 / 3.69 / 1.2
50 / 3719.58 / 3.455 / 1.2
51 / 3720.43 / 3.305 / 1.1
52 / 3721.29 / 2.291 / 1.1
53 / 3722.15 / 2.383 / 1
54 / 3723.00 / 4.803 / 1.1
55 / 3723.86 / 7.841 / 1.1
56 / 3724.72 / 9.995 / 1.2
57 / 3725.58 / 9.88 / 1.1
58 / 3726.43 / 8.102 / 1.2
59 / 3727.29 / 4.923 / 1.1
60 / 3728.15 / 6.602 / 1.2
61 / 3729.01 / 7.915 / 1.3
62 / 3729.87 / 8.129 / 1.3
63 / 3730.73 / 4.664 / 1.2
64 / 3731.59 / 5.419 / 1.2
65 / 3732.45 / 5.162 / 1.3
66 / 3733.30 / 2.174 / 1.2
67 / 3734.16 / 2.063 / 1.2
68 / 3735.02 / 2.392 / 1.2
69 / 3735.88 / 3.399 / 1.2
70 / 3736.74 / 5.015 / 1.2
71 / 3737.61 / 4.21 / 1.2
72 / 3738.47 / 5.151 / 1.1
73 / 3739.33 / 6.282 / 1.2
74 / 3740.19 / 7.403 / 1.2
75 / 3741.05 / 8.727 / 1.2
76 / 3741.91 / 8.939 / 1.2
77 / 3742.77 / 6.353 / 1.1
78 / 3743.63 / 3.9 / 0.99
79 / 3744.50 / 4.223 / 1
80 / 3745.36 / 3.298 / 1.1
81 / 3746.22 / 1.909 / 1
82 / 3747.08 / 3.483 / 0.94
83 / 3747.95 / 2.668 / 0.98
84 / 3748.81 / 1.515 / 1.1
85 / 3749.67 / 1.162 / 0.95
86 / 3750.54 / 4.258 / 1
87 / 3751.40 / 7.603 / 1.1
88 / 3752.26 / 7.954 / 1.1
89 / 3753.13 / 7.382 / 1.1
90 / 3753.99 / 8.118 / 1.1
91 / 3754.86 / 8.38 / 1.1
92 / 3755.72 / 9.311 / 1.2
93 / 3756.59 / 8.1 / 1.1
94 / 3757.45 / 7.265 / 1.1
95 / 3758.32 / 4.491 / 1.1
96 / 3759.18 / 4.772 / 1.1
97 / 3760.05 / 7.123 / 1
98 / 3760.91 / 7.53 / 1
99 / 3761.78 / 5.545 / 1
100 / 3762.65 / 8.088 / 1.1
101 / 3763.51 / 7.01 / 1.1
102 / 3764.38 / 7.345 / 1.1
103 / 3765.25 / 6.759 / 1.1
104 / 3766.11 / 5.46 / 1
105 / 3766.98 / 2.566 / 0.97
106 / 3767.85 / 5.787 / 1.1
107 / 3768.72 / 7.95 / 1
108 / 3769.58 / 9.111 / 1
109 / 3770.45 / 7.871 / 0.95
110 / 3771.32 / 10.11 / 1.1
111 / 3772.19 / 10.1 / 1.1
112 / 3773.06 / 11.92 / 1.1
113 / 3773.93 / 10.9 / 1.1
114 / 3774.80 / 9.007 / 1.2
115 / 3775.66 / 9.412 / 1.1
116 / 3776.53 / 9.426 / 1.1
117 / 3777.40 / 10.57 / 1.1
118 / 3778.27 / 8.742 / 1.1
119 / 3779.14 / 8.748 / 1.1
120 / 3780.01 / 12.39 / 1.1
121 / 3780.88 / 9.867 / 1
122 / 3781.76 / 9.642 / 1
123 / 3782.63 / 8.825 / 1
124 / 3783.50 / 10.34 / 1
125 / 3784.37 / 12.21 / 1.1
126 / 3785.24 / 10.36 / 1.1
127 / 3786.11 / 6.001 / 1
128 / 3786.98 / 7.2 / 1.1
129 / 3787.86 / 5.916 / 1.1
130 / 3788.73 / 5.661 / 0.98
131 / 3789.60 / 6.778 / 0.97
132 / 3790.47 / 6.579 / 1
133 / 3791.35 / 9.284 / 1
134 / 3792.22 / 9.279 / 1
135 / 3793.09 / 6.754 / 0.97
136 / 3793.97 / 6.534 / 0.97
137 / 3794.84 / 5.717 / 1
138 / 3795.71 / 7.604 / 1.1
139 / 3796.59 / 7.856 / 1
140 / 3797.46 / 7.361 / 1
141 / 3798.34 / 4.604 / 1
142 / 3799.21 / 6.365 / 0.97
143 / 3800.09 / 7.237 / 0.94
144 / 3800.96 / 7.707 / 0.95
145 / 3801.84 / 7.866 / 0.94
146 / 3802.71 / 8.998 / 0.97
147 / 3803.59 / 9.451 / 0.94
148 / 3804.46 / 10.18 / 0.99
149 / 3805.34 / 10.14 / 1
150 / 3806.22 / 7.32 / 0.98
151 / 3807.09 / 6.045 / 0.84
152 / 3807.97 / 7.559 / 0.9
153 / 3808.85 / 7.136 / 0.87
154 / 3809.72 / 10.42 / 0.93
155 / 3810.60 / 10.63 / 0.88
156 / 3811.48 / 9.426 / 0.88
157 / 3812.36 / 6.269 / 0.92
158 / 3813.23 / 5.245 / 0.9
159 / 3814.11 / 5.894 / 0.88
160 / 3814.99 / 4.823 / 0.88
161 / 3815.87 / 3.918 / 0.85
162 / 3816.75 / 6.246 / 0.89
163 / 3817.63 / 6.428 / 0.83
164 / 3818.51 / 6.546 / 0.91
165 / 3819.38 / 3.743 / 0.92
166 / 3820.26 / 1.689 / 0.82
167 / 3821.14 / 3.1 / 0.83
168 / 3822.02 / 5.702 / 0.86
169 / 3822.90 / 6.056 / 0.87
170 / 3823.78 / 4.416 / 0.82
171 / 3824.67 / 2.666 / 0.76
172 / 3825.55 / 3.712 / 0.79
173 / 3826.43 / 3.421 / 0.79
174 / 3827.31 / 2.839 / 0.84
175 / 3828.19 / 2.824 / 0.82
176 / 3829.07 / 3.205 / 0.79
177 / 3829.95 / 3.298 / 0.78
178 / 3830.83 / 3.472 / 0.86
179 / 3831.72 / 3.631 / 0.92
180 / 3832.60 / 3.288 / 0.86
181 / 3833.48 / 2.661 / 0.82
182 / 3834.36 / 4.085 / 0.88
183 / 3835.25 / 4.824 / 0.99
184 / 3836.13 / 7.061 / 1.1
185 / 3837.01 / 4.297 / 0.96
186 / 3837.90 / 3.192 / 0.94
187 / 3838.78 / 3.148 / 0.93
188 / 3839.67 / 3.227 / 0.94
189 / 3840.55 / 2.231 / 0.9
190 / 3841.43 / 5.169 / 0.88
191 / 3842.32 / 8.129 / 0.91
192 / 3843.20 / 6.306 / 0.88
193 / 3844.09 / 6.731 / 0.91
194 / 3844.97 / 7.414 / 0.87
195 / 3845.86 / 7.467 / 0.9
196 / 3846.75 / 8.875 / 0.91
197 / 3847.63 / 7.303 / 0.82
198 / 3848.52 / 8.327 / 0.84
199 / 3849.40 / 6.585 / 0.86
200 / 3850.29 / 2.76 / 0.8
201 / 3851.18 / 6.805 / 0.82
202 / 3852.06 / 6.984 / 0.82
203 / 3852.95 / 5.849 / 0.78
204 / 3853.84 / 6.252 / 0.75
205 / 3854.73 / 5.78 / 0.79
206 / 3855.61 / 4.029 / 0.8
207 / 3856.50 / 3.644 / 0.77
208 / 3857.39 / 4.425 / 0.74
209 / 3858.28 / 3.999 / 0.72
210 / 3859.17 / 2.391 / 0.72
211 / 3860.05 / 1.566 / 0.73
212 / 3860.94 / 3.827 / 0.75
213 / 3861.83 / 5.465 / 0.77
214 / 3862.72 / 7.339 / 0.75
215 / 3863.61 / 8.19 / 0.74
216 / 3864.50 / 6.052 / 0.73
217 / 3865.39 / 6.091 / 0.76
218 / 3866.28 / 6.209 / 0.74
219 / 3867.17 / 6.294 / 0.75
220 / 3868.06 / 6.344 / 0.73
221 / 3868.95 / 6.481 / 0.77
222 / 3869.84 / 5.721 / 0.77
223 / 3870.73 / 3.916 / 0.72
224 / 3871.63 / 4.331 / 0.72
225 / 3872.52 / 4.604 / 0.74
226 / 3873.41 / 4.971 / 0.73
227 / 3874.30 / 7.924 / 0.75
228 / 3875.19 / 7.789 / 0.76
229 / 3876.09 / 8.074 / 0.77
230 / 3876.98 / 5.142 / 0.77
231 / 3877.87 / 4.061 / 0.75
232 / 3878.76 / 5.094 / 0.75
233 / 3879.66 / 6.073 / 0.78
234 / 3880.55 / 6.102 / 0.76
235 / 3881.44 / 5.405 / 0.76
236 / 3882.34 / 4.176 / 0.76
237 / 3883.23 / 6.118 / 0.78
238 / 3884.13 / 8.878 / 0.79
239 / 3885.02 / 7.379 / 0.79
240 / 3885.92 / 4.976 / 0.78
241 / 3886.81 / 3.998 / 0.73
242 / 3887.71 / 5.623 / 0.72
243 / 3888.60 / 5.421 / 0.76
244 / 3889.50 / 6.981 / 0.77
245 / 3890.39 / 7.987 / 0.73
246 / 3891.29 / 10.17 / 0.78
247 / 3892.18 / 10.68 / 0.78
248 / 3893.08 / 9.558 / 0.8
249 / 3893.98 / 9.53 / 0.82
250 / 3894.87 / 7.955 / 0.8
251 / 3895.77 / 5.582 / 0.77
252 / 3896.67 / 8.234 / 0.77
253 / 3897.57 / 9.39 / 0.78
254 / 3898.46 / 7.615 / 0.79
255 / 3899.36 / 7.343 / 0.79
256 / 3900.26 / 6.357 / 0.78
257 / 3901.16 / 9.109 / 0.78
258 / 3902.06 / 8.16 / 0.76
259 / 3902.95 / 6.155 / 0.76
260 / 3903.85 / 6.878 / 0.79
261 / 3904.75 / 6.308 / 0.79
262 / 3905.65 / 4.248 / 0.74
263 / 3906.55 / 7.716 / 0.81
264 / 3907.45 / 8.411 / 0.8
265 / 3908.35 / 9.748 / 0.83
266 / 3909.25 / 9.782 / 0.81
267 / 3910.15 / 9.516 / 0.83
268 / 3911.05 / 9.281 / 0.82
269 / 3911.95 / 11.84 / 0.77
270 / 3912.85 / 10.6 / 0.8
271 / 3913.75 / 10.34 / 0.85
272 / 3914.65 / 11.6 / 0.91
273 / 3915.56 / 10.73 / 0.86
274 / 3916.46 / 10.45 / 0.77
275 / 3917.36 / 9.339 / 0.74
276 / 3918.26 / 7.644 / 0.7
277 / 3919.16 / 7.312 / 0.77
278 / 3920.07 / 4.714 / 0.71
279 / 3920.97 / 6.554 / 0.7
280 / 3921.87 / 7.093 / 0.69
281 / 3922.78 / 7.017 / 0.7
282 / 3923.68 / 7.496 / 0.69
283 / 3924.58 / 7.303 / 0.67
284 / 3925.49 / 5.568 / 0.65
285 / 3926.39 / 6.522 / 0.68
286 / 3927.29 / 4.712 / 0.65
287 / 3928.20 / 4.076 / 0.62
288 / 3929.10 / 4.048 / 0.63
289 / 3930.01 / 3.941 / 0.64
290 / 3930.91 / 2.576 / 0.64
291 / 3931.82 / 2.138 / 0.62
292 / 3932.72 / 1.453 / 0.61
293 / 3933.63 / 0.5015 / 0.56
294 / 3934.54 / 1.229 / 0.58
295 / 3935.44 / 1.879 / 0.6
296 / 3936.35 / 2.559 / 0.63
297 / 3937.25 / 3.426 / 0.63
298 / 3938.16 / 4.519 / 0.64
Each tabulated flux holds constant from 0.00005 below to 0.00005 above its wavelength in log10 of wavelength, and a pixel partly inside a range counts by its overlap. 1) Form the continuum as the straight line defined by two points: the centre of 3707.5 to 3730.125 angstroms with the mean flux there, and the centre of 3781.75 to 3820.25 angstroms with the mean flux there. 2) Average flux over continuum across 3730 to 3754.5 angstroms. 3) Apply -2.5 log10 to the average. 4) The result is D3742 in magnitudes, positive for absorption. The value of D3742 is 0.433 mag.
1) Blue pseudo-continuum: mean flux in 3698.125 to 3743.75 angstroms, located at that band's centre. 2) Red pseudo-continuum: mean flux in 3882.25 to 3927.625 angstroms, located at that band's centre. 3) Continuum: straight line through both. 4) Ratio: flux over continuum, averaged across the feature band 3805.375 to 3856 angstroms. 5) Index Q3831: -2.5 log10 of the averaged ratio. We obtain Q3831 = 0.346 mag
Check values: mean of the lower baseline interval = 6.93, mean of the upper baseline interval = 7.8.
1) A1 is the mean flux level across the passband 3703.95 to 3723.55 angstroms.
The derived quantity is 6.6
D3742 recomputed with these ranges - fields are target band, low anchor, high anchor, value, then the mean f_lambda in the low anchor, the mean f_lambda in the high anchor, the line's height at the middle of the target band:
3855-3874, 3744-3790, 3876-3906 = 0.35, 7.32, 6.9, 6.99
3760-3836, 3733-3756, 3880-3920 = -0.17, 5.07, 7.94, 6.06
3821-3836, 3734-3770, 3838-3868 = 0.43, 5.74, 5.58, 5.62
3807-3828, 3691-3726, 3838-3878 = 0.15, 8.25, 5.64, 6.35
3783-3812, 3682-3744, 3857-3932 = -0.13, 7.35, 6.77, 7.08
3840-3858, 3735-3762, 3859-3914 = 0.09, 5.61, 6.91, 6.56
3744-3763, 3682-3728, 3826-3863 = 0.22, 8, 4.85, 6.91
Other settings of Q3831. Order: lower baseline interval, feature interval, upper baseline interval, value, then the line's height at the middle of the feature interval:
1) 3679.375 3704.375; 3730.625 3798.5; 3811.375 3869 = 0.01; 7.06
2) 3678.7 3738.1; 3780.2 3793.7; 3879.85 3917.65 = -0.10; 7.63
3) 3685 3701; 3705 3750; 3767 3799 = 0.46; 8.85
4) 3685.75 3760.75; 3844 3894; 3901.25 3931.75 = 0.20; 7.31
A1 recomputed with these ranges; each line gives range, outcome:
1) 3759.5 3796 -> 8.18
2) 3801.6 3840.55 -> 5.4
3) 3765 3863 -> 6.49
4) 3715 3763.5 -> 5.76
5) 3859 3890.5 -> 5.76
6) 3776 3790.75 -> 8.8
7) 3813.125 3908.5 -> 5.74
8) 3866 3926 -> 7.31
